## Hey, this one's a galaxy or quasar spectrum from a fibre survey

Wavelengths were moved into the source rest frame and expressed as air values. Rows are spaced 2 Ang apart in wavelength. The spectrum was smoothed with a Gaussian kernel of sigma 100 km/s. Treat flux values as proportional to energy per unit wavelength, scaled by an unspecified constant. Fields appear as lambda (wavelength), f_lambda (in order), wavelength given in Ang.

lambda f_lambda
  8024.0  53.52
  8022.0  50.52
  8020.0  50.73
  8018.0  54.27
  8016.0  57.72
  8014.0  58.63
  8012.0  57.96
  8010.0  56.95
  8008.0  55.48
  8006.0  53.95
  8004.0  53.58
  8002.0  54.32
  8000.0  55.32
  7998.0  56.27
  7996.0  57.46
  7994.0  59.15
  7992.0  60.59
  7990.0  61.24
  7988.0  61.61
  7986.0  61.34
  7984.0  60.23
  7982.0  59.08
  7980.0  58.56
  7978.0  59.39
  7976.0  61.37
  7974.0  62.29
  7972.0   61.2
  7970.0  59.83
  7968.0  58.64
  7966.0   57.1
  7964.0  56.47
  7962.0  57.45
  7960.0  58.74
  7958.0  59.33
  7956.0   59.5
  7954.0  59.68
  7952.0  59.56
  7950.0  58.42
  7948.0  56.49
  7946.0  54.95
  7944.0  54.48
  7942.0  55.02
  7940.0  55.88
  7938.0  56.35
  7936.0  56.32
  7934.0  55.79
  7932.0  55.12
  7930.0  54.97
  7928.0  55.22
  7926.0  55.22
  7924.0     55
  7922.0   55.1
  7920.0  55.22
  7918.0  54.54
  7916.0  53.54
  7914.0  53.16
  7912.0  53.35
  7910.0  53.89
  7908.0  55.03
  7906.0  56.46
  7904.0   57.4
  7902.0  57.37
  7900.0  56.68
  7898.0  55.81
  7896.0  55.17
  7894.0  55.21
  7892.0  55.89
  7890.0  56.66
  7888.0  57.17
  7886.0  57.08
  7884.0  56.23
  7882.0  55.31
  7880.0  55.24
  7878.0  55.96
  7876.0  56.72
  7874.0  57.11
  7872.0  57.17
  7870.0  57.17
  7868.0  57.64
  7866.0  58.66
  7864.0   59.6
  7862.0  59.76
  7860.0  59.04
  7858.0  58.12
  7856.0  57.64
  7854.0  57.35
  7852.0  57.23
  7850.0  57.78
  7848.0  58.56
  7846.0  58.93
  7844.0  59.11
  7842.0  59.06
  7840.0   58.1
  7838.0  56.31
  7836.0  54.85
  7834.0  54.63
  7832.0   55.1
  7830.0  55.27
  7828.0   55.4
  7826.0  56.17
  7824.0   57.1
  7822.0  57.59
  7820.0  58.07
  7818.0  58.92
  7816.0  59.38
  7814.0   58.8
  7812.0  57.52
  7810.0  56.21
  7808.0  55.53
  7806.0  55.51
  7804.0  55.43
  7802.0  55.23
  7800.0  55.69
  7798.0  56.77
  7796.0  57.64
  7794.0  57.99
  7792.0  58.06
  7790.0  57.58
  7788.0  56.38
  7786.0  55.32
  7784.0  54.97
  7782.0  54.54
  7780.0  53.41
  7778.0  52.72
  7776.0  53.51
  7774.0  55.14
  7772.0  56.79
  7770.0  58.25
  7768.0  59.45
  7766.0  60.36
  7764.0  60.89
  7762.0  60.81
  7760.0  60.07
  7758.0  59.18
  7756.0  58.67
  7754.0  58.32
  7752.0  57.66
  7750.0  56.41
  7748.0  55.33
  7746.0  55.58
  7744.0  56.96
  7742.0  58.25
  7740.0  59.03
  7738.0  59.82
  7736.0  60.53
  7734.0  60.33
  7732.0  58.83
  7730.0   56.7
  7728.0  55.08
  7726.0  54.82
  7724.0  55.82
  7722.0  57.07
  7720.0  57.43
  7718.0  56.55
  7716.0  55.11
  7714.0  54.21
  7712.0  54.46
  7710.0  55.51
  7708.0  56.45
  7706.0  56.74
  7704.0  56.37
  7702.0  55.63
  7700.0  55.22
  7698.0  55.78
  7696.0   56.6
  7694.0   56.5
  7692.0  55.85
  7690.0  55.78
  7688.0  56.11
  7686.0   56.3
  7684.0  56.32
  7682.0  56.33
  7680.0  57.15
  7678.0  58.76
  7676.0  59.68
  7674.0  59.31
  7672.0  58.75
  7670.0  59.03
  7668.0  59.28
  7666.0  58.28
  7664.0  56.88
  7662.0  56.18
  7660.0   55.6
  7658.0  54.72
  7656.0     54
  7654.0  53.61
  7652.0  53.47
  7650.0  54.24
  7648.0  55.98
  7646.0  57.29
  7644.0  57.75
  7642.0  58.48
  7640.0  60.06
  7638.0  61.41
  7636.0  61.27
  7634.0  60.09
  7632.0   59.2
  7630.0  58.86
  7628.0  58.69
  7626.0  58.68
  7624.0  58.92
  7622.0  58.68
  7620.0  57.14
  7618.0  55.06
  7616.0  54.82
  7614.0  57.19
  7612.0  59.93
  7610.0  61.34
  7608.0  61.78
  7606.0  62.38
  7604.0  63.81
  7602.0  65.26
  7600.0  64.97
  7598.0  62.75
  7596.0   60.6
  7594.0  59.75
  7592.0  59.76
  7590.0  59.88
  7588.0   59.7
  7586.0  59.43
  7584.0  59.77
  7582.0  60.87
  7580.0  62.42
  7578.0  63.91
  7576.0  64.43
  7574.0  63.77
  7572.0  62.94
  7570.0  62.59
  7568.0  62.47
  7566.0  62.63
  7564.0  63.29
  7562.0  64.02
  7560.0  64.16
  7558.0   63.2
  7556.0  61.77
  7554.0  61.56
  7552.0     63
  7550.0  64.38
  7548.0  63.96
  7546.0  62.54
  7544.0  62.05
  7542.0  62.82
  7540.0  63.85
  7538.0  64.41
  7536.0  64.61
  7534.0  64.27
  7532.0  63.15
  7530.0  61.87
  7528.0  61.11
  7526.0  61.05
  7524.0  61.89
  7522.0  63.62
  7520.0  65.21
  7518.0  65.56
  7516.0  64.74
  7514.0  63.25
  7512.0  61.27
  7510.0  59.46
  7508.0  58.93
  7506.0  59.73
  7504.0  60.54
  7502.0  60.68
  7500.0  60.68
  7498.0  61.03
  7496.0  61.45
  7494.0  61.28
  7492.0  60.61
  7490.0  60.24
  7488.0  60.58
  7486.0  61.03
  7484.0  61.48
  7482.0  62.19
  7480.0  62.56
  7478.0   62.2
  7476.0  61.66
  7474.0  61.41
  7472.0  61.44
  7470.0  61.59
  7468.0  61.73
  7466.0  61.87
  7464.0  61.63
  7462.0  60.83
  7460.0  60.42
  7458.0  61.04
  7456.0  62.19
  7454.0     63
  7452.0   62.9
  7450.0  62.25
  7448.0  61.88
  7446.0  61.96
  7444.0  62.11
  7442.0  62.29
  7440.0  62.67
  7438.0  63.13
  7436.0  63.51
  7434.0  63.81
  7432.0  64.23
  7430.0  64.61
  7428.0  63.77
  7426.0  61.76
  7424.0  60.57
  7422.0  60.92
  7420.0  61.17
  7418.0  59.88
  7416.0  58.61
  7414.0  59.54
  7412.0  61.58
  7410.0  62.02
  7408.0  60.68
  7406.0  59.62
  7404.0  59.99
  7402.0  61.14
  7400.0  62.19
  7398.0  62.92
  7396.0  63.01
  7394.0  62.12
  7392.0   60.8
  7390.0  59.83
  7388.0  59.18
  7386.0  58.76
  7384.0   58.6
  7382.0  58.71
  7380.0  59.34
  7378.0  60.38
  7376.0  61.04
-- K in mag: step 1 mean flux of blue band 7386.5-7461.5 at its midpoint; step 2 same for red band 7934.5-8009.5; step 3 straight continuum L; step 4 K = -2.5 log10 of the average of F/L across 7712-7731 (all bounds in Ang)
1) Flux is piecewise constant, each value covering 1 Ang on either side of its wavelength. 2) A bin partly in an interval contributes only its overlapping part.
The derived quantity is 0.07 mag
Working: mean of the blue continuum 61.7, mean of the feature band 55.8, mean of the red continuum 58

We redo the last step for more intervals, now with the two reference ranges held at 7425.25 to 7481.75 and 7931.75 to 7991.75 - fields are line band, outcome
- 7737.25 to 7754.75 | 0.049 mag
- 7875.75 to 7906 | 0.051 mag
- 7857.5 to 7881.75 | 0.029 mag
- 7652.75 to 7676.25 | 0.069 mag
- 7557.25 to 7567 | -0.035 mag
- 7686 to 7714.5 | 0.086 mag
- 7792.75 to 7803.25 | 0.056 mag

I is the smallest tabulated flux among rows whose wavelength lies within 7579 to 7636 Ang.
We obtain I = 54.82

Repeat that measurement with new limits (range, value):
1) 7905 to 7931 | 53.16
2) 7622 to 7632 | 58.68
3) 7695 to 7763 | 54.21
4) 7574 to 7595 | 59.43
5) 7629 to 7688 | 53.47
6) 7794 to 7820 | 55.23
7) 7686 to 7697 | 55.78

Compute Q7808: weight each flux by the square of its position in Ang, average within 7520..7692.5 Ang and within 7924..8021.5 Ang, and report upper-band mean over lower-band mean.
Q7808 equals 1.0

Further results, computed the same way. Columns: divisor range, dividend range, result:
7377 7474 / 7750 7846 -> 1.02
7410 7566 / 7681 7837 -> 0.98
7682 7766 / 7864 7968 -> 1.04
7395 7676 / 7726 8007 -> 1.02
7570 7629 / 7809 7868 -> 1.01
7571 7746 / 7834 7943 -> 1.03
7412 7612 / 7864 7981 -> 1.02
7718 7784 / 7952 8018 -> 1.08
